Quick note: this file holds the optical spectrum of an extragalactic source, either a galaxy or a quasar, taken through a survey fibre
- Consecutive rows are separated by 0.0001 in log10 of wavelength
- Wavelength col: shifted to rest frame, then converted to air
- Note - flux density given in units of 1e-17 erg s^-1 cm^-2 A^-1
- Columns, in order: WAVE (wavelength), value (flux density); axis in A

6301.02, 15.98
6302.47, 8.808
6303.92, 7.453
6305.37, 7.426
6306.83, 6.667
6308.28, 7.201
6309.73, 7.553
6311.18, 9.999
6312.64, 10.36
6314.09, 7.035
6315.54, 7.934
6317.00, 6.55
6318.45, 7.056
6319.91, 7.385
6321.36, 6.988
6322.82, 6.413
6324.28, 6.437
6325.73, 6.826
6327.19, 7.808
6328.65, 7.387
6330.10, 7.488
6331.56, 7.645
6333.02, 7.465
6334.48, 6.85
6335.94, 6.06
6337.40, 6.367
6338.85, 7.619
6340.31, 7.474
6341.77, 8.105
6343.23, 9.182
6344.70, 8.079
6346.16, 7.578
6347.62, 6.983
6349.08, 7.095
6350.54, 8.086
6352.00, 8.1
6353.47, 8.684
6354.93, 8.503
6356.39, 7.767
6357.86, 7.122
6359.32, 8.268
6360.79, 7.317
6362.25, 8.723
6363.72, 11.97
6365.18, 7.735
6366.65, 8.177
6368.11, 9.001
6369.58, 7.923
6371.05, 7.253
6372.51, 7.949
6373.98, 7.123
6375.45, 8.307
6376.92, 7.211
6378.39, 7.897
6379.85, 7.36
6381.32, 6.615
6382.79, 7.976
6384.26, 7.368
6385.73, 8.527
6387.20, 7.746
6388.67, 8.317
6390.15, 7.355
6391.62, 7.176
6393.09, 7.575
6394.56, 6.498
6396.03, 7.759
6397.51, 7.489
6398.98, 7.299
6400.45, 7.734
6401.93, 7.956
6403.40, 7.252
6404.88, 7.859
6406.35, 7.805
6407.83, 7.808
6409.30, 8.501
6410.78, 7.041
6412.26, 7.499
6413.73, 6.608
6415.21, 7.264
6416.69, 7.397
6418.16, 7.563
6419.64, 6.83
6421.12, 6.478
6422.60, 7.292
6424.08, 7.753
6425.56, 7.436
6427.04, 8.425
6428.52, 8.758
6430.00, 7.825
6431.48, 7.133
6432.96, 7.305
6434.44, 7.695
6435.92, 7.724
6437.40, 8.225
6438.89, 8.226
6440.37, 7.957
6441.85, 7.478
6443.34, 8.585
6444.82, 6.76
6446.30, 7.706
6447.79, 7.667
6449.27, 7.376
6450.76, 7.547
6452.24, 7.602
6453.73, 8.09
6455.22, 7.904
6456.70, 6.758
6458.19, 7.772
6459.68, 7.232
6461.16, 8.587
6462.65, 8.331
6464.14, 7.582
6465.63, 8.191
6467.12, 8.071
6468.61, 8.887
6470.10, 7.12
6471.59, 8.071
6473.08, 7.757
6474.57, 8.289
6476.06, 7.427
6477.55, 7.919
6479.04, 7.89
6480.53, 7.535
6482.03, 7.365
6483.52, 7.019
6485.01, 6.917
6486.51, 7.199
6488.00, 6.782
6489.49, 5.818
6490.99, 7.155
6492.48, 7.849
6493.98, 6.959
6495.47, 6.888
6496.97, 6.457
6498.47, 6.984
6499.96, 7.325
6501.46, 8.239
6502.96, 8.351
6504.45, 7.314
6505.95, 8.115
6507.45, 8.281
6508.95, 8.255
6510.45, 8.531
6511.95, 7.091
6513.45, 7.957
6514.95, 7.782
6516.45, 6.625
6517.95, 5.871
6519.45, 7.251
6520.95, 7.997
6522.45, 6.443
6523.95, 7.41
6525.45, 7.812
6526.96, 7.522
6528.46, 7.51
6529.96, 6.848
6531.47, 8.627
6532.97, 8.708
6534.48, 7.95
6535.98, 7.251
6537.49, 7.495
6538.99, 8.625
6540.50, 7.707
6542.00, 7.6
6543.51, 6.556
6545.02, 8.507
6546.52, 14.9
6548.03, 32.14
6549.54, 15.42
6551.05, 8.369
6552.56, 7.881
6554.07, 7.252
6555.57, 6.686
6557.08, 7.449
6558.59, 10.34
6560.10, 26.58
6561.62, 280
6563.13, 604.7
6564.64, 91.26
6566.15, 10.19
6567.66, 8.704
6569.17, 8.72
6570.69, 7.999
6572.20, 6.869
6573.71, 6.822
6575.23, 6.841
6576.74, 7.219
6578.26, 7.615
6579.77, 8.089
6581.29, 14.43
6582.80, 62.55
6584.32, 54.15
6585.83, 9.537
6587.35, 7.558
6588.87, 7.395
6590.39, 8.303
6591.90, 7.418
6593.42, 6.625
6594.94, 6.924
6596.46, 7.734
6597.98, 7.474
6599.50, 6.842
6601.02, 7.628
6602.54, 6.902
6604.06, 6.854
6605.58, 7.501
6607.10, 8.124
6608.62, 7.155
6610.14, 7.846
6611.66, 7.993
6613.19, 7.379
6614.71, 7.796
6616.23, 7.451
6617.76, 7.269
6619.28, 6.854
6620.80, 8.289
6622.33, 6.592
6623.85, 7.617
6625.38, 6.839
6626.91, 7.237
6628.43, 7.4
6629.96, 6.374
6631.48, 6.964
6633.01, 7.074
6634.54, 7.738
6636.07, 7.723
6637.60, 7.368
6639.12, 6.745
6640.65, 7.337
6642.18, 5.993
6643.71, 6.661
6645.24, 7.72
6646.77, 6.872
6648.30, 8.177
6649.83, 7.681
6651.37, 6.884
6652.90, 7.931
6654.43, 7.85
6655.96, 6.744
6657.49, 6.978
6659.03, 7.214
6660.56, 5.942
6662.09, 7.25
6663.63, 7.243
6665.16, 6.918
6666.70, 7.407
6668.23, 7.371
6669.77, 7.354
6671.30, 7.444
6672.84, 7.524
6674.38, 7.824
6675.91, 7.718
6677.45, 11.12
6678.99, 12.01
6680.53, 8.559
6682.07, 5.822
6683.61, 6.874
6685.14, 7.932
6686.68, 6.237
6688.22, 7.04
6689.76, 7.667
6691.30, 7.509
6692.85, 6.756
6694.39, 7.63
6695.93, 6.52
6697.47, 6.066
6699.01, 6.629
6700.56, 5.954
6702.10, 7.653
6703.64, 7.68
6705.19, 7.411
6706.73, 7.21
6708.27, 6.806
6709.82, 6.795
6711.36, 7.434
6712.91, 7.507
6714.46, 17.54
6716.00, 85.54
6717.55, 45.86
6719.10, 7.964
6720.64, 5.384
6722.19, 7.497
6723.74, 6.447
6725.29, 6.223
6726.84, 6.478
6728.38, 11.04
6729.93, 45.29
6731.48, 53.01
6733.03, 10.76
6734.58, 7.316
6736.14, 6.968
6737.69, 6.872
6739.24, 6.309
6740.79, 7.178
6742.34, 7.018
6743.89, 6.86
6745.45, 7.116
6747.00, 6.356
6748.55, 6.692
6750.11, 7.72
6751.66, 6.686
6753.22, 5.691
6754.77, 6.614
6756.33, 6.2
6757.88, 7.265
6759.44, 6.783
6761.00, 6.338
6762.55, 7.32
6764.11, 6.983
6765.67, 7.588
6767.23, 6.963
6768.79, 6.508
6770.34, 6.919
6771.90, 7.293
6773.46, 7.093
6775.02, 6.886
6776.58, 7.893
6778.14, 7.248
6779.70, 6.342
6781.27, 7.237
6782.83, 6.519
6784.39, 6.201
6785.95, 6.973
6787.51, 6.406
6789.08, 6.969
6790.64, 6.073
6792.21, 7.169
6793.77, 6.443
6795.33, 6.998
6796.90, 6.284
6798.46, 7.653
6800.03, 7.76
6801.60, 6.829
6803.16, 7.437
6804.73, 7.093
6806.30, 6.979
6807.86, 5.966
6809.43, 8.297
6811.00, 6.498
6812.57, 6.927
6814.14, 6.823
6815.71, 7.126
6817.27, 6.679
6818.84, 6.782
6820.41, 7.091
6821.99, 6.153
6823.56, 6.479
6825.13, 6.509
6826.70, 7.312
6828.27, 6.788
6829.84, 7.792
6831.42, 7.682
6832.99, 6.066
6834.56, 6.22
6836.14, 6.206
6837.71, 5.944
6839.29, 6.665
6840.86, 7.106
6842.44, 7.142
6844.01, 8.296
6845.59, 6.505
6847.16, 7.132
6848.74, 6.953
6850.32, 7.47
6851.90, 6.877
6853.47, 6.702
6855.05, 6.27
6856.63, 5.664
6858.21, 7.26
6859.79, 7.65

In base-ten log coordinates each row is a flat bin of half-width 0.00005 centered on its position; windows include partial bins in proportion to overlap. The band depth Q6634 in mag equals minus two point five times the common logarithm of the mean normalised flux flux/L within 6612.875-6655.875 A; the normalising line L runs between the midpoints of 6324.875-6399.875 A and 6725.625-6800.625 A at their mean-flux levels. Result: 0.16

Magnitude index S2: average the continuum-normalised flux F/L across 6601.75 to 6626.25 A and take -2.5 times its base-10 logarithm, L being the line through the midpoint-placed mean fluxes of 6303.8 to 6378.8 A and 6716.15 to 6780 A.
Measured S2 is 0.30 mag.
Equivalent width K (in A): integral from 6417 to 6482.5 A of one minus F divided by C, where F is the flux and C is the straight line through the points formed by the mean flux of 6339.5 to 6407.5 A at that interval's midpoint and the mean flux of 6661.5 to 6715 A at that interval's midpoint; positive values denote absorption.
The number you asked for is 0.7 A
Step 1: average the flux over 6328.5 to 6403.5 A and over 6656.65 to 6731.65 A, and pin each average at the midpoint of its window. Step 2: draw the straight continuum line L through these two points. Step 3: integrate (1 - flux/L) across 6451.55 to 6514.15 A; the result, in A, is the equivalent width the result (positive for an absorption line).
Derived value 9.7 A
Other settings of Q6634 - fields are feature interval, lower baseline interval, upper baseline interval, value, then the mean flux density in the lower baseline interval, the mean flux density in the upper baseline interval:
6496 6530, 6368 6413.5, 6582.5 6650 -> 0.14 mag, 7.62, 9.28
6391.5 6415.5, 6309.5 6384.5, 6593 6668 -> 0.02 mag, 7.74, 7.25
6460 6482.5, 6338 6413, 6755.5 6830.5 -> -0.04 mag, 7.84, 6.91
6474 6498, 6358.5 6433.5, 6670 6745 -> 0.23 mag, 7.71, 11.8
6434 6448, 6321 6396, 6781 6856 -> -0.04 mag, 7.68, 6.86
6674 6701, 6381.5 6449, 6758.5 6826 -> -0.07 mag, 7.6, 6.9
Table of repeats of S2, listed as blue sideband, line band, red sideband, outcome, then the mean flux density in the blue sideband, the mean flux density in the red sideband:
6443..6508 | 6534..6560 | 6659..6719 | -0.22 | 7.58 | 10.7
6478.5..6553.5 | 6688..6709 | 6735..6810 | 0.04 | 8.3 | 6.89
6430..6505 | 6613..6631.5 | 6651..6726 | 0.26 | 7.58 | 9.92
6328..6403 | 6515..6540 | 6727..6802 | 0.09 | 7.75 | 8.79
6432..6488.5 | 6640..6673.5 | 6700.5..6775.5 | 0.40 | 7.7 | 11.5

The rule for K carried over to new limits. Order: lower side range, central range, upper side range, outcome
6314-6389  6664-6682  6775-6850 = -2.7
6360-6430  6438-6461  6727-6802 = 0.6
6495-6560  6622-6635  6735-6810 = 1.5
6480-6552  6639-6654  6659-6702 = 0.7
